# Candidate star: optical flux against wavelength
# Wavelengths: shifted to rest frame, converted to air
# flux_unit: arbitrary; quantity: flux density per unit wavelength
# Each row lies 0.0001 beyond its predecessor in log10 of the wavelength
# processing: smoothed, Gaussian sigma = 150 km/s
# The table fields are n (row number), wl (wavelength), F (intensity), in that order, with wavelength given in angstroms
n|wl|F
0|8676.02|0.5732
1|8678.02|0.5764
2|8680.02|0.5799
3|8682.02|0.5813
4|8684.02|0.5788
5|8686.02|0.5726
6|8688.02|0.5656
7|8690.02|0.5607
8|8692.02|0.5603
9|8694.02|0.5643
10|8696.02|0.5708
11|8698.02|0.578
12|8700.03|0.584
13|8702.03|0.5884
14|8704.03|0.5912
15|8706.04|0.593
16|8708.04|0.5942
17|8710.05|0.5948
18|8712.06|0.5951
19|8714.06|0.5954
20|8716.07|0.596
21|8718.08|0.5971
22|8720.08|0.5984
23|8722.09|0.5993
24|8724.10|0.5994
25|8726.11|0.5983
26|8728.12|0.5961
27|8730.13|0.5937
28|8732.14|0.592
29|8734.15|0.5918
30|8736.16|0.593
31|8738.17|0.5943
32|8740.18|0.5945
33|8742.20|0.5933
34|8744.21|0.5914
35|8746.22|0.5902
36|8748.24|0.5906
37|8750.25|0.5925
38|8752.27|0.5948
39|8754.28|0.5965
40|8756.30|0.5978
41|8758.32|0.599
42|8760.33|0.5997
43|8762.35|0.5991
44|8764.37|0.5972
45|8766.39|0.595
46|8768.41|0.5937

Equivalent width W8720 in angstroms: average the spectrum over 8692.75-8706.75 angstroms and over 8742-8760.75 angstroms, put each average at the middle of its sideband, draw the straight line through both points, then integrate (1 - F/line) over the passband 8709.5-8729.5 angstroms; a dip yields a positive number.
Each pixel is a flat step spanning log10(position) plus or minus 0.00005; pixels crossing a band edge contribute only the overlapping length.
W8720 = -0.4 angstroms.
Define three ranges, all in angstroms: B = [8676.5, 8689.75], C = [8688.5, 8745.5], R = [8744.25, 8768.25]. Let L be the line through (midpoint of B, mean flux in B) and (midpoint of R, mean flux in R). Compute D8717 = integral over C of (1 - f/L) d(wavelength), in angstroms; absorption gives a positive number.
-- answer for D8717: -0.5 angstroms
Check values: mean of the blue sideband 0.575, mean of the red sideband 0.595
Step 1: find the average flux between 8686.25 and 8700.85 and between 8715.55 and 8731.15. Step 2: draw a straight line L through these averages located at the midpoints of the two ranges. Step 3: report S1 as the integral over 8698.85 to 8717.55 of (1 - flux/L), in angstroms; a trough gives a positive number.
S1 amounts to -0.3 angstroms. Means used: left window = 0.569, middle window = 0.592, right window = 0.597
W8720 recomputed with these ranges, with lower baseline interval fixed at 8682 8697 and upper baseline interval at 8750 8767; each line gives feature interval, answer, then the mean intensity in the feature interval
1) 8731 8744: -0.11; 0.593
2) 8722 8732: -0.22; 0.597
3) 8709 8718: -0.26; 0.595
